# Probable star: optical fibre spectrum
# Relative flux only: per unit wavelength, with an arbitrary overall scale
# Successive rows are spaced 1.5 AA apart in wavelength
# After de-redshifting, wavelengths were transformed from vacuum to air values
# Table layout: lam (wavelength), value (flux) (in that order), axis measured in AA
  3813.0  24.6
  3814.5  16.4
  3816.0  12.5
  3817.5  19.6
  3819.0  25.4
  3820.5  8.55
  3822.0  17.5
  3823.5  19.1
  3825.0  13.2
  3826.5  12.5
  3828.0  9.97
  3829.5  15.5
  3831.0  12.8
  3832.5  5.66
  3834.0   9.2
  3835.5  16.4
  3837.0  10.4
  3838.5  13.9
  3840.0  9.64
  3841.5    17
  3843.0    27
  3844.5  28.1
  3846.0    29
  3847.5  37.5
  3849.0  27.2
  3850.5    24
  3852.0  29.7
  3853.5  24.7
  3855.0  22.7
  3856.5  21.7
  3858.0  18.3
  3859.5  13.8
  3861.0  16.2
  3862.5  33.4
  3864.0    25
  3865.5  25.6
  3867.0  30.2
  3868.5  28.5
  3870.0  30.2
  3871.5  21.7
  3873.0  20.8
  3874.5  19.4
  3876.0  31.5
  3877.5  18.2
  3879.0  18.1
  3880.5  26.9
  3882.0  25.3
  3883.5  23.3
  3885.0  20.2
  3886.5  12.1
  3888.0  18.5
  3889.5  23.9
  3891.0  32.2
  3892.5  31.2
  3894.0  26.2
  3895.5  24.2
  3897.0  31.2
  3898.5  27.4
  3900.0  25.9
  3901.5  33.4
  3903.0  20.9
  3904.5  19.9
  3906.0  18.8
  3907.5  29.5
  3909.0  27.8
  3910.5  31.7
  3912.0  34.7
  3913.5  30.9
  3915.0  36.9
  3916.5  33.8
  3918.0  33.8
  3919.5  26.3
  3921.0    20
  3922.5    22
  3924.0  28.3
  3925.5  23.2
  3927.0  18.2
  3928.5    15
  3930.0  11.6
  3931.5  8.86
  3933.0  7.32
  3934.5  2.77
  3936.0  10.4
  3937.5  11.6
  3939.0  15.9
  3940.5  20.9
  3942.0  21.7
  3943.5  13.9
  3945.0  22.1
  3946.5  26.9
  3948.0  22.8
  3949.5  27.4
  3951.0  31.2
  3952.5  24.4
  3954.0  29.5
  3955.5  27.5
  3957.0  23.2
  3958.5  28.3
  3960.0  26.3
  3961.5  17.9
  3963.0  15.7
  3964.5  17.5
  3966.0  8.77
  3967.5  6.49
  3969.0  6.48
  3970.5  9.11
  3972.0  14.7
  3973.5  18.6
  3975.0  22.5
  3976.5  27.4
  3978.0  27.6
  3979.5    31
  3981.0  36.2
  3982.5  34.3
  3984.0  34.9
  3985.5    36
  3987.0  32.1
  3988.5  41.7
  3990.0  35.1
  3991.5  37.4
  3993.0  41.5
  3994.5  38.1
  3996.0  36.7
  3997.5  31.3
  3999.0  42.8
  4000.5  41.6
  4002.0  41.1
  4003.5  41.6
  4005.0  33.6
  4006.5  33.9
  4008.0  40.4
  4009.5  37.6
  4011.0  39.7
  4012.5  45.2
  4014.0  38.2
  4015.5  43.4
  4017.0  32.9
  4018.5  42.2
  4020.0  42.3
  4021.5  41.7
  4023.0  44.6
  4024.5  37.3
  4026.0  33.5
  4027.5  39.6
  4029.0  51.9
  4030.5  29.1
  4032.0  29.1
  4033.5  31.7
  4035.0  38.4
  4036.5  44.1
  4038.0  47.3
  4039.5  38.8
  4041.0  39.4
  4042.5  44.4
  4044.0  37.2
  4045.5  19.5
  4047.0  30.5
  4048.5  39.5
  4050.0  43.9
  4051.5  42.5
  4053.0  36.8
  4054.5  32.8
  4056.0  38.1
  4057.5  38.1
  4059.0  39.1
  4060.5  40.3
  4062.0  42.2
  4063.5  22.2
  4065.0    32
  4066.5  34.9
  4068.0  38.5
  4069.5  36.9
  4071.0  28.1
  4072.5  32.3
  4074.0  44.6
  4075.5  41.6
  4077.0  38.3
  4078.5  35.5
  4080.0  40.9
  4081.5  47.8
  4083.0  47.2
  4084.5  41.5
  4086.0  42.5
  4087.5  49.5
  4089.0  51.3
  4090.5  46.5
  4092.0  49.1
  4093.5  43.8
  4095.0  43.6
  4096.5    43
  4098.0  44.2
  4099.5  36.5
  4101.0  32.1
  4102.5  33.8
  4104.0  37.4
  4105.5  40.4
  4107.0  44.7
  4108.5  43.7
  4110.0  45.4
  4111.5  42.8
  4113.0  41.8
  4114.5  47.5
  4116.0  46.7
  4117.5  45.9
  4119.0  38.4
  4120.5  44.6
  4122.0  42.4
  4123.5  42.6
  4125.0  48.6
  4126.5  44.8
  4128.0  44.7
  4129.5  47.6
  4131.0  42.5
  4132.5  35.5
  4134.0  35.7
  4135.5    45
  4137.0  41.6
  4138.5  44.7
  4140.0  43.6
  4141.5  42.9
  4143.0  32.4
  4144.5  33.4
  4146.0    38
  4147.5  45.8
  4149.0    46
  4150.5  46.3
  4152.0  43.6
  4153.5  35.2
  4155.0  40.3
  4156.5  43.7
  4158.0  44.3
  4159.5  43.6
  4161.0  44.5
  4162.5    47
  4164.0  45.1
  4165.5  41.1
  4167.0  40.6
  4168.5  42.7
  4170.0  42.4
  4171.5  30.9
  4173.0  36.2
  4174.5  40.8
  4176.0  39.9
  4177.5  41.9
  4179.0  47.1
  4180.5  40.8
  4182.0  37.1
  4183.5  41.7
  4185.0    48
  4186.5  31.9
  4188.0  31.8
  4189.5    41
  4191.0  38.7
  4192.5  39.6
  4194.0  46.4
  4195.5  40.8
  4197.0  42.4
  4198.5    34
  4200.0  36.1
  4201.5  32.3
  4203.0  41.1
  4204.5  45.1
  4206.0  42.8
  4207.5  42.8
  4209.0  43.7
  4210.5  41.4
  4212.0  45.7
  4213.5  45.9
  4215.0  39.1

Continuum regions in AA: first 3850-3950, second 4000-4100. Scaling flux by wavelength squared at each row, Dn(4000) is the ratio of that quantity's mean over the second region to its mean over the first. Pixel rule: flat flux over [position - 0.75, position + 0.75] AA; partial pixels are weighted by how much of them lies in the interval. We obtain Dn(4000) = 1.8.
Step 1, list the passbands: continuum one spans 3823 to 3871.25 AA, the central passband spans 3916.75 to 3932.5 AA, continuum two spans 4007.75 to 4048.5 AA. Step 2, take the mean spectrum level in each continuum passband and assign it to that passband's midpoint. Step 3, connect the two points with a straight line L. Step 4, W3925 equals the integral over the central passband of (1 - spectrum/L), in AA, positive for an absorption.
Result 4.02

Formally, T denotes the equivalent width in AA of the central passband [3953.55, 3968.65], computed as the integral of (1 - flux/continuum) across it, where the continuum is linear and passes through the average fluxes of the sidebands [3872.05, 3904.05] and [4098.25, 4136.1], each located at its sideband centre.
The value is 5.2 AA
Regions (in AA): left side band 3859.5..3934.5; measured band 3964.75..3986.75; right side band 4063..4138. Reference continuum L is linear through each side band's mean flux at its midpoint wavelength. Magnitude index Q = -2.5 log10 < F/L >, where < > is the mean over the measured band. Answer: 0.349 mag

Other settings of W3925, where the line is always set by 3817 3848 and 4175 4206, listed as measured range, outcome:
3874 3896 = -3.46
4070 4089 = -4.83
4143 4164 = -2.56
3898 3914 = -4.20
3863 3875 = -3.93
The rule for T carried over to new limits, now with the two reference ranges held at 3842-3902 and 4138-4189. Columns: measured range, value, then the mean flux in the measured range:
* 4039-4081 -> -1.7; 36.8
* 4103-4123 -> -2.5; 43.1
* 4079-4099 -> -4.5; 45.2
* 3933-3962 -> 8.2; 21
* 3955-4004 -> 4.7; 28.2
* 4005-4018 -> -2.4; 38.7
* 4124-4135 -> -1.0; 42.8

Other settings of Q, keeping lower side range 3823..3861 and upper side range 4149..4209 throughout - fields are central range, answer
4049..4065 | -0.14 mag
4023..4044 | -0.24 mag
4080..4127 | -0.21 mag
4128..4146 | -0.07 mag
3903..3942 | 0.11 mag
